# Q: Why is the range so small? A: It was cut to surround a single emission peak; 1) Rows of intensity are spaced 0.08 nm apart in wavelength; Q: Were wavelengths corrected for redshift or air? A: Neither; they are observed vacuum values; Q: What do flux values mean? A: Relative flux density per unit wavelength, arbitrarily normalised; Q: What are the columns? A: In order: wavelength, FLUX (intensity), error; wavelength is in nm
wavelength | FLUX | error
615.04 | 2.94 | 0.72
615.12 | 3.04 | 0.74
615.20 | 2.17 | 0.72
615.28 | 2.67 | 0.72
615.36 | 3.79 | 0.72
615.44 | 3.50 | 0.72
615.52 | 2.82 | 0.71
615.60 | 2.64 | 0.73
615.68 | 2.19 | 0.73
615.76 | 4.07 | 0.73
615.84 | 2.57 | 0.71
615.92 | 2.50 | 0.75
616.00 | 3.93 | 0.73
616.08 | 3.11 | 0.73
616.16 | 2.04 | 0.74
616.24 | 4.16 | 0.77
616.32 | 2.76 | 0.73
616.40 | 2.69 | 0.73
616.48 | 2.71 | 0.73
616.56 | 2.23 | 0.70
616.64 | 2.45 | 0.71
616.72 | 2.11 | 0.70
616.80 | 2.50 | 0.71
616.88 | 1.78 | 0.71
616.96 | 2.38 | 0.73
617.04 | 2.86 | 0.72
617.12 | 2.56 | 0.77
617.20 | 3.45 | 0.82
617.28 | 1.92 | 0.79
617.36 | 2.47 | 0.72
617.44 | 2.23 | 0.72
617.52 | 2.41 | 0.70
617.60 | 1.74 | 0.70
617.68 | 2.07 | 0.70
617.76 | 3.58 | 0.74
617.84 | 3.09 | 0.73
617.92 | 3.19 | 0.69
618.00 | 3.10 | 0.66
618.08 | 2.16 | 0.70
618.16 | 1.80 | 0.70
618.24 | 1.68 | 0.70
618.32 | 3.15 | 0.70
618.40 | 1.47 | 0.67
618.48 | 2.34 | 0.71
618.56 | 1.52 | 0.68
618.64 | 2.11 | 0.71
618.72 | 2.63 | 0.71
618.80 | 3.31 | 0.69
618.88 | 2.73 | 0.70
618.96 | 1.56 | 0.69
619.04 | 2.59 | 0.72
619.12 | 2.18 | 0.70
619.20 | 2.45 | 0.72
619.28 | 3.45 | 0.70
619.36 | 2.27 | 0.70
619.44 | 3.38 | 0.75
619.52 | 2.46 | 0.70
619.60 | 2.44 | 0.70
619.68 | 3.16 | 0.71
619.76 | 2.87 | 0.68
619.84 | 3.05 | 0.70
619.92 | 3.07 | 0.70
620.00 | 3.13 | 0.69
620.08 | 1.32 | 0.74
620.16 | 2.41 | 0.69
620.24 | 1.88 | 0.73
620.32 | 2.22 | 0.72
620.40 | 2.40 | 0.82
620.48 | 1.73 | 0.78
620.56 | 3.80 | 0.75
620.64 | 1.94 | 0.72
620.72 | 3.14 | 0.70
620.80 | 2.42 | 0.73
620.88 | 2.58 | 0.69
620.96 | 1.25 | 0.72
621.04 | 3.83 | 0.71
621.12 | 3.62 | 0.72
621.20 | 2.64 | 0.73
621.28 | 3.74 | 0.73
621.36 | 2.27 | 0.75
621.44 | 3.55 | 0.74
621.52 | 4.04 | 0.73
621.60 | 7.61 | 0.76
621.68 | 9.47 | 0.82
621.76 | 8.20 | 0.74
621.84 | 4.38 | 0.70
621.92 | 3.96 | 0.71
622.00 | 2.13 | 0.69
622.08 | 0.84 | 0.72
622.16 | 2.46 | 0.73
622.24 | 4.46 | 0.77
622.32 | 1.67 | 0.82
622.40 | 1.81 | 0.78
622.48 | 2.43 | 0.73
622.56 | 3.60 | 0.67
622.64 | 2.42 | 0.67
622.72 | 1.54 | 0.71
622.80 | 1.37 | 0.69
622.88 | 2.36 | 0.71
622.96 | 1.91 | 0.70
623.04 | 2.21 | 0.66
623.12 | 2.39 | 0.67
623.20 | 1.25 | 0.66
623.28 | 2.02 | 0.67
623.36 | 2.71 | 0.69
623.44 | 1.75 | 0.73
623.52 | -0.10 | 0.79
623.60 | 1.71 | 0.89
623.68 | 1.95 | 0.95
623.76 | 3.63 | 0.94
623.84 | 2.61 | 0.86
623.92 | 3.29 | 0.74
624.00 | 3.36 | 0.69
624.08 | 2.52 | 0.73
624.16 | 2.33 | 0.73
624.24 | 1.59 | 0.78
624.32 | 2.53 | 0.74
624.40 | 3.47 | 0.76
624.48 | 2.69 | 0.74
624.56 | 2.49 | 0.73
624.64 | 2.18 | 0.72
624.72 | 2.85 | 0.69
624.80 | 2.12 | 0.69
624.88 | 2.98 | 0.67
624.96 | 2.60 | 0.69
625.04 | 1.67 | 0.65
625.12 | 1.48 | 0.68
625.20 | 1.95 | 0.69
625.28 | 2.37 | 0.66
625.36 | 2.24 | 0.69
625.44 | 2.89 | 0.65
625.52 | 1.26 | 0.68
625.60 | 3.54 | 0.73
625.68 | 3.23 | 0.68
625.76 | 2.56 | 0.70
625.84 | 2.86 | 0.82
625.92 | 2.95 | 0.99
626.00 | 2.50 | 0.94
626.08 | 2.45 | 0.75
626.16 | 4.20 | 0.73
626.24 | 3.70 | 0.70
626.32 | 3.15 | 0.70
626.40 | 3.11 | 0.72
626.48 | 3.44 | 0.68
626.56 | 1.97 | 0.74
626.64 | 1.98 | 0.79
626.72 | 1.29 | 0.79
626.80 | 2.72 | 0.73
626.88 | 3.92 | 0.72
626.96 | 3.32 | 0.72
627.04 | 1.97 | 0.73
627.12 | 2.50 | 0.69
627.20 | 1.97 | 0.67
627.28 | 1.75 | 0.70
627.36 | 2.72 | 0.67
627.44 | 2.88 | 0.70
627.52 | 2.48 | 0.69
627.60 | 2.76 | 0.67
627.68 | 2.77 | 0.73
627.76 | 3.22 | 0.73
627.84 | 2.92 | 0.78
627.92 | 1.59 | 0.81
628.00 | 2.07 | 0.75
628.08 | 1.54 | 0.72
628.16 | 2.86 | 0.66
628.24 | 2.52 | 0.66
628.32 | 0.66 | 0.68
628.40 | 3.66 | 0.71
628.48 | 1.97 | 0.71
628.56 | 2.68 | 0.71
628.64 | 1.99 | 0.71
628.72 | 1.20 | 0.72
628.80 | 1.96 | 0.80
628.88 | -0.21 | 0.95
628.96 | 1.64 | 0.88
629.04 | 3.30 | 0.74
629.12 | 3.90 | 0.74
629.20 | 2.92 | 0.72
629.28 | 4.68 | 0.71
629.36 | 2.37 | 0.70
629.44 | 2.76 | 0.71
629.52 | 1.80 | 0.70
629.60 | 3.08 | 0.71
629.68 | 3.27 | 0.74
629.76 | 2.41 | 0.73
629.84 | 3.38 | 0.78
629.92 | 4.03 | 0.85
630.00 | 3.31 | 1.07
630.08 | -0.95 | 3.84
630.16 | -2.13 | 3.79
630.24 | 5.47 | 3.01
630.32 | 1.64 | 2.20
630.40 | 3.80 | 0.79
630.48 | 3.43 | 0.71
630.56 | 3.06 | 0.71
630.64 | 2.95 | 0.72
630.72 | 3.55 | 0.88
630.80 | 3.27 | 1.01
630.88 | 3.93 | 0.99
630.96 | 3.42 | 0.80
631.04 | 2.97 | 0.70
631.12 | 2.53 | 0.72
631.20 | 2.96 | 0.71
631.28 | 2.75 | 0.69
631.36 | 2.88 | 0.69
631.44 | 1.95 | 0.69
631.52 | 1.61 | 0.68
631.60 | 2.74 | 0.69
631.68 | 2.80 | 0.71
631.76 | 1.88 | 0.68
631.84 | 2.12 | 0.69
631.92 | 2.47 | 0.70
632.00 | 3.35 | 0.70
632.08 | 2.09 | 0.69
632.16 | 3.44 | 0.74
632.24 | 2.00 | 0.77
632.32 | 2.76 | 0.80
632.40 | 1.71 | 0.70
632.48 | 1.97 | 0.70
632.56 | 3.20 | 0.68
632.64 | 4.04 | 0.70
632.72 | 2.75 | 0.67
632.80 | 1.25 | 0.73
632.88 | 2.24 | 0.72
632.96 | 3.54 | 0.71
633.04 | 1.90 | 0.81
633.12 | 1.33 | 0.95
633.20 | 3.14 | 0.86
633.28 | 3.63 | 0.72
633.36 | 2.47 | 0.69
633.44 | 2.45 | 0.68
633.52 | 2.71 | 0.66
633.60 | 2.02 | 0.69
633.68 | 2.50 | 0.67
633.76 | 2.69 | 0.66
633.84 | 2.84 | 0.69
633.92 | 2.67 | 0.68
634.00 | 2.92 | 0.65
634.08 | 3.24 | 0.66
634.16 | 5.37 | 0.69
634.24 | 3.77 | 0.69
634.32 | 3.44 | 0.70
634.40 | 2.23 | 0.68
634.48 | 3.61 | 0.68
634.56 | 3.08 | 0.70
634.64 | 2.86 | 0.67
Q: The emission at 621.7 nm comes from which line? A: H-beta 4861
